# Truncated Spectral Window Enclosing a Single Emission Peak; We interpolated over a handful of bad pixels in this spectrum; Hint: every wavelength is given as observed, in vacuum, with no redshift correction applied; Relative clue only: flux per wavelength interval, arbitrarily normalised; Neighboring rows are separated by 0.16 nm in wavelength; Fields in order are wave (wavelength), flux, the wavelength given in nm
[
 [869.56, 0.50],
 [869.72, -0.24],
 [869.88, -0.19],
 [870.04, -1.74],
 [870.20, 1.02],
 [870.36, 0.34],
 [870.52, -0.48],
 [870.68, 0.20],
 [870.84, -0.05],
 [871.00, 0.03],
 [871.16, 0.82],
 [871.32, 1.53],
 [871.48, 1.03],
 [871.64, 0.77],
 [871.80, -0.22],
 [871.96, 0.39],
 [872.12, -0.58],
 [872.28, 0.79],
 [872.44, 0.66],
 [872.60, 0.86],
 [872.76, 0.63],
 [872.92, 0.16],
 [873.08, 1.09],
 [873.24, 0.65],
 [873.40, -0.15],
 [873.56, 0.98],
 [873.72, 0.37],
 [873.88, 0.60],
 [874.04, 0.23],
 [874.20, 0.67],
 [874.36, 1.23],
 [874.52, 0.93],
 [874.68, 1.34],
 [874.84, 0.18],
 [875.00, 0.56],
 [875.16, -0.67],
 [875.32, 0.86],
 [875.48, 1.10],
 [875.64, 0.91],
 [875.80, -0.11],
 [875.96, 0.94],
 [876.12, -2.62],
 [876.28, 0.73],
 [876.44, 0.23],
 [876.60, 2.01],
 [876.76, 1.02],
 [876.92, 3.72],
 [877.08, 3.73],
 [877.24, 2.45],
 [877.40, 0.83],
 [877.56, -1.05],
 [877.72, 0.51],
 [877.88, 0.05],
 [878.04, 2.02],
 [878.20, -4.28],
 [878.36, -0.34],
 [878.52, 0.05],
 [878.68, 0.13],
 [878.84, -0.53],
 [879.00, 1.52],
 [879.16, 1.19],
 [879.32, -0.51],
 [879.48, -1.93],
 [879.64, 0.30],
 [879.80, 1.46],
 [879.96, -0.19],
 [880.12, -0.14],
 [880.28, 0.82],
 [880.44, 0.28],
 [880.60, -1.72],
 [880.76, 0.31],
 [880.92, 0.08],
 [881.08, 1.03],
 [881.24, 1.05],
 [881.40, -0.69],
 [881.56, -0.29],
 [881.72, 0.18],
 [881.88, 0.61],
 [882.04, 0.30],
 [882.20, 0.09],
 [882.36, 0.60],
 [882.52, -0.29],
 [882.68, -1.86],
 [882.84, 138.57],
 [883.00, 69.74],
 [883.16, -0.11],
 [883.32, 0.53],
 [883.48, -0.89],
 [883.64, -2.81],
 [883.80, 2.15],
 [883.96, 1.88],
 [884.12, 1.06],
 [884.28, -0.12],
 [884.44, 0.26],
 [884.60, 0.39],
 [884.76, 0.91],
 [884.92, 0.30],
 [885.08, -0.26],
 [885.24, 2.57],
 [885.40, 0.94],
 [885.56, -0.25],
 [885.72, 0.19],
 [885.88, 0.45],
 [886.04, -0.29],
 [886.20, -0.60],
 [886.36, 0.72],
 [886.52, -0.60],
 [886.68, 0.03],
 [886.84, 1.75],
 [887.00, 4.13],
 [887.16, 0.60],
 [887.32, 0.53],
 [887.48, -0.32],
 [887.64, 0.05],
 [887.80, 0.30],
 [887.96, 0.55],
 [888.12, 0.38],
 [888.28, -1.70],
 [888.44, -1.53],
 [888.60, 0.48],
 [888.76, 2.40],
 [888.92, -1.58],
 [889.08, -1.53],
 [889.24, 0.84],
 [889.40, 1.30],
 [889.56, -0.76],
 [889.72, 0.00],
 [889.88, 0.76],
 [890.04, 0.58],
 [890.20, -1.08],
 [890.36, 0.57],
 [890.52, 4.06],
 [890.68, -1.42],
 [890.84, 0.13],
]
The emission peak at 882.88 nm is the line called [O III]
